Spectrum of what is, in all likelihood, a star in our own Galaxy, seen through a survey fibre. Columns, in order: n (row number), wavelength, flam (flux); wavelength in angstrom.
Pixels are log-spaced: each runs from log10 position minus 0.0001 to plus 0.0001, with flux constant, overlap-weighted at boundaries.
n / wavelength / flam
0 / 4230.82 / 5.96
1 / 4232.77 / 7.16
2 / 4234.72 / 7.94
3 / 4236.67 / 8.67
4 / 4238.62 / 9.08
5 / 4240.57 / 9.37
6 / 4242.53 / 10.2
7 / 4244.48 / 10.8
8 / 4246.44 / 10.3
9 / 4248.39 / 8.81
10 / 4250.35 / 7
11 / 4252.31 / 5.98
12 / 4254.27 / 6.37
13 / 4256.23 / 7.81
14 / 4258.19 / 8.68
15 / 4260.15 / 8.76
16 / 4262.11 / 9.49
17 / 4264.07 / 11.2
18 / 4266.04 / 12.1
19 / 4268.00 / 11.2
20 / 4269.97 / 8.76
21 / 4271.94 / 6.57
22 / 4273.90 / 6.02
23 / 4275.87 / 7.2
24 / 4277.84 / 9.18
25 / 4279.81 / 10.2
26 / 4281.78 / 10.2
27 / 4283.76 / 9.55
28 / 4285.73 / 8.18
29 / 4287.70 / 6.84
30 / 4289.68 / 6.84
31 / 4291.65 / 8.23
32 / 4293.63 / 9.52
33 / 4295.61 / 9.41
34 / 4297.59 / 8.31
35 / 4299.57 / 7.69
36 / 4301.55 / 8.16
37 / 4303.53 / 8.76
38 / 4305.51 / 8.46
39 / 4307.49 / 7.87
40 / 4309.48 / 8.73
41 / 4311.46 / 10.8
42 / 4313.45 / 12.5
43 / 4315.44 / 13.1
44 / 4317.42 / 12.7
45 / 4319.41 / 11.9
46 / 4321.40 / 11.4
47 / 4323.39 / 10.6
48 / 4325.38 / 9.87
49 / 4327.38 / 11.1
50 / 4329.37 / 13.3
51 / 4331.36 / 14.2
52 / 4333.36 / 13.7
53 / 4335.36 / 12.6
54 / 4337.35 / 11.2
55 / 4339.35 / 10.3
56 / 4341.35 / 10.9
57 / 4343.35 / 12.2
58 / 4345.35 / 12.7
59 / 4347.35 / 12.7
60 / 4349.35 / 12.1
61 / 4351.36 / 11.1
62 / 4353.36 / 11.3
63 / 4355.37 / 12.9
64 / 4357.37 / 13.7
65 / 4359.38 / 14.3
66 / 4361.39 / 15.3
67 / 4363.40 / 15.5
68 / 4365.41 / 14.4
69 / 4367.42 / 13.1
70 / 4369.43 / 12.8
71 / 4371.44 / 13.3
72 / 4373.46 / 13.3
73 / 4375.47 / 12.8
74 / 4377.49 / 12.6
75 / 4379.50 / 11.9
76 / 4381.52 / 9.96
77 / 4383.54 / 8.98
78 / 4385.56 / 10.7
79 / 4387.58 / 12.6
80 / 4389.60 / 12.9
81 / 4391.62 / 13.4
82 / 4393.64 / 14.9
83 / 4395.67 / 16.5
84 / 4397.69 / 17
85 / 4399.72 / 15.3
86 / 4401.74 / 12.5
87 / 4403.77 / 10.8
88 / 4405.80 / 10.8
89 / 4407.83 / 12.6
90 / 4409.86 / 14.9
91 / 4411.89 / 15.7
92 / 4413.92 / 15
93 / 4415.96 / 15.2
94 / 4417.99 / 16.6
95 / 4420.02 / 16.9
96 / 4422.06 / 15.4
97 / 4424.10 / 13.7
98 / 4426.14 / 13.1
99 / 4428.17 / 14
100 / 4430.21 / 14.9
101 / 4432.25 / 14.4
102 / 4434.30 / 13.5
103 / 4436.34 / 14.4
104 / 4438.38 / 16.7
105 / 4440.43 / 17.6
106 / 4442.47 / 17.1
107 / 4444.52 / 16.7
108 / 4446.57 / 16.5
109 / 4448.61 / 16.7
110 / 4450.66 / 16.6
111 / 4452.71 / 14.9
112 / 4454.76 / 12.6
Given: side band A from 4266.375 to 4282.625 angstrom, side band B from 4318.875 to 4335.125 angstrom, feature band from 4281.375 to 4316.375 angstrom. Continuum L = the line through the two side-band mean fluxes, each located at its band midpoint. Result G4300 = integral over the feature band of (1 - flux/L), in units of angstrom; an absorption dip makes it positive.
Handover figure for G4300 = 4.3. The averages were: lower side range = 8.79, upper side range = 12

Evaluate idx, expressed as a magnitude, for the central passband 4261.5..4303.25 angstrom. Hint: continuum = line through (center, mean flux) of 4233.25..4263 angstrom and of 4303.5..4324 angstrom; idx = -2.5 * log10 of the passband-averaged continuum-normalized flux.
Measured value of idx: 0.10 mag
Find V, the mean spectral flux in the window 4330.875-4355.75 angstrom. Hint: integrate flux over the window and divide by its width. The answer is 12.1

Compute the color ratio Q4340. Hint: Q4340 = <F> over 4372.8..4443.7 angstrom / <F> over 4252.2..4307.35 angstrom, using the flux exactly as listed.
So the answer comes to 1.63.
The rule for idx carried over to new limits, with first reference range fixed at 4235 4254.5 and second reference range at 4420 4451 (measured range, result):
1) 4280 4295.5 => 0.19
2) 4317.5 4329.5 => 0.02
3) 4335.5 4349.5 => 0.04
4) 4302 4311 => 0.26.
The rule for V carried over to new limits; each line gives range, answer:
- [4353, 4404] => 13.2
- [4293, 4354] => 11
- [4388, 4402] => 14.7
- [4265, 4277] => 8.66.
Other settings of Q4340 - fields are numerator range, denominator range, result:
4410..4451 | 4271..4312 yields 1.85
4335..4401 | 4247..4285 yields 1.48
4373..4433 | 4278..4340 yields 1.34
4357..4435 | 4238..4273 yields 1.52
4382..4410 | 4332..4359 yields 1.07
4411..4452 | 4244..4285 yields 1.76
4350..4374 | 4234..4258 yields 1.57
